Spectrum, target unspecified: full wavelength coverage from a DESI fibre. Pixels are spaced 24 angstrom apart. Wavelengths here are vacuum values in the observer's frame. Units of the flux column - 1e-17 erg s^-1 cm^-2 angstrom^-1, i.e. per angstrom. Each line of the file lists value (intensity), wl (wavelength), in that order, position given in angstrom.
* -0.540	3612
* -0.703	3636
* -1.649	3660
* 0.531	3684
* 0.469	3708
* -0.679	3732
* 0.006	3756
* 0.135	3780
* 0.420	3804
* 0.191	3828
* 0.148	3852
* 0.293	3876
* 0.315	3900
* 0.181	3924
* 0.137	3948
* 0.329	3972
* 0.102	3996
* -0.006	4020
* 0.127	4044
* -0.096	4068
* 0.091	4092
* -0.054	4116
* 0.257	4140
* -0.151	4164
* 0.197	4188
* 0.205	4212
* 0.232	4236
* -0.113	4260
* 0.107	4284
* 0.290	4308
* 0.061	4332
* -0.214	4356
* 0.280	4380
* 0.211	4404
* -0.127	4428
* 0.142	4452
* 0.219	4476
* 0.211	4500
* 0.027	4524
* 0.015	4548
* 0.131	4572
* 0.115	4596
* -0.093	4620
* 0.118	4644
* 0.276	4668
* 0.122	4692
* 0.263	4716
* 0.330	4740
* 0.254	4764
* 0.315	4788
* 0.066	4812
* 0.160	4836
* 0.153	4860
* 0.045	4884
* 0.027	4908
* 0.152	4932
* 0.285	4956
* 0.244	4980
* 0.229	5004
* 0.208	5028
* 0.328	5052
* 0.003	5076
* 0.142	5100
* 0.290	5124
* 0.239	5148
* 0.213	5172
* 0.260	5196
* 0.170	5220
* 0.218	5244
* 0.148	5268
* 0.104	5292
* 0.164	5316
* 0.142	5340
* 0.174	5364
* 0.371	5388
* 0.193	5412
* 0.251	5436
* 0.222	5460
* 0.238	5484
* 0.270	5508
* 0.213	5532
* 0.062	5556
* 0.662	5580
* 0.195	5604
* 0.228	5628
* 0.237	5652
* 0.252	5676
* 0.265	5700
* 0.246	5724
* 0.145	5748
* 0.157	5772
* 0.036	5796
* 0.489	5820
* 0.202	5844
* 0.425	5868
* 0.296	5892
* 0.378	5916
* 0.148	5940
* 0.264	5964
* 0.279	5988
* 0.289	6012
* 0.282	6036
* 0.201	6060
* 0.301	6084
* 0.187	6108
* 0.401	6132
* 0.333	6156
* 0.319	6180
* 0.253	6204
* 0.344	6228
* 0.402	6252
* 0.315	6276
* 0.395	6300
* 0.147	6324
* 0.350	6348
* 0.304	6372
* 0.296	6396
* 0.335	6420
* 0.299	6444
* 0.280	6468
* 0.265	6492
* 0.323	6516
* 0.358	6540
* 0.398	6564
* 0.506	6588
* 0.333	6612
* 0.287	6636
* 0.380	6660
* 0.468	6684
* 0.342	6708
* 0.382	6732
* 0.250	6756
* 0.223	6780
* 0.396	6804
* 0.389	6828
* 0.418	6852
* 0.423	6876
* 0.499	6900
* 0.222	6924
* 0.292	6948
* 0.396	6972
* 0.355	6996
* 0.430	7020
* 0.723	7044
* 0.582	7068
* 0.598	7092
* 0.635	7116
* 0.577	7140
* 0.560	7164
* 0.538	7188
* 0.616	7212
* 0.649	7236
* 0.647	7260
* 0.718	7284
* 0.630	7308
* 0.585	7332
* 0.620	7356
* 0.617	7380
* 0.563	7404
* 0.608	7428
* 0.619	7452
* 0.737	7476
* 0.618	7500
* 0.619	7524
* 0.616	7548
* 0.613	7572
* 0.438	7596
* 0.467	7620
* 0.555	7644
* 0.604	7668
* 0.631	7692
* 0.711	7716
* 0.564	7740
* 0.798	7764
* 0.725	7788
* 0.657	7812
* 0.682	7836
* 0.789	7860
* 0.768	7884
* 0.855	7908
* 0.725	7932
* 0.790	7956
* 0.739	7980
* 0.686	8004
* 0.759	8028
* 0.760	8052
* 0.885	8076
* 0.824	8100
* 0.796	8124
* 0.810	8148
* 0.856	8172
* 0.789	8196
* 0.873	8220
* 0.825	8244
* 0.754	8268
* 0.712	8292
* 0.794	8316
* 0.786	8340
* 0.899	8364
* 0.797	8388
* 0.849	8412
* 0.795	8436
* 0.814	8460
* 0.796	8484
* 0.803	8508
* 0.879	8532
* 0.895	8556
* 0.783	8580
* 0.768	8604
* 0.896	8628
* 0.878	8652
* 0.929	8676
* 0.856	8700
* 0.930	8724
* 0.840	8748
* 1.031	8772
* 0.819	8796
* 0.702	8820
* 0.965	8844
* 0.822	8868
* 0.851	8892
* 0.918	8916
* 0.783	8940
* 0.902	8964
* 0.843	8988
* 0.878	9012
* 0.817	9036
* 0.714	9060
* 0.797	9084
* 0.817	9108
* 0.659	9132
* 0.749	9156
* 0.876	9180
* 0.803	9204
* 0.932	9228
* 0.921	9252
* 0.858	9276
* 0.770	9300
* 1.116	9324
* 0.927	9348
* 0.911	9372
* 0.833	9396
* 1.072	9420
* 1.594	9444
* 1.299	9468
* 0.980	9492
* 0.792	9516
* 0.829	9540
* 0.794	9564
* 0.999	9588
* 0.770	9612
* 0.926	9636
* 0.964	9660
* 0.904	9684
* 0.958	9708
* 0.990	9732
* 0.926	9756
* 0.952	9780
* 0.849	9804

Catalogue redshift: 0.77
